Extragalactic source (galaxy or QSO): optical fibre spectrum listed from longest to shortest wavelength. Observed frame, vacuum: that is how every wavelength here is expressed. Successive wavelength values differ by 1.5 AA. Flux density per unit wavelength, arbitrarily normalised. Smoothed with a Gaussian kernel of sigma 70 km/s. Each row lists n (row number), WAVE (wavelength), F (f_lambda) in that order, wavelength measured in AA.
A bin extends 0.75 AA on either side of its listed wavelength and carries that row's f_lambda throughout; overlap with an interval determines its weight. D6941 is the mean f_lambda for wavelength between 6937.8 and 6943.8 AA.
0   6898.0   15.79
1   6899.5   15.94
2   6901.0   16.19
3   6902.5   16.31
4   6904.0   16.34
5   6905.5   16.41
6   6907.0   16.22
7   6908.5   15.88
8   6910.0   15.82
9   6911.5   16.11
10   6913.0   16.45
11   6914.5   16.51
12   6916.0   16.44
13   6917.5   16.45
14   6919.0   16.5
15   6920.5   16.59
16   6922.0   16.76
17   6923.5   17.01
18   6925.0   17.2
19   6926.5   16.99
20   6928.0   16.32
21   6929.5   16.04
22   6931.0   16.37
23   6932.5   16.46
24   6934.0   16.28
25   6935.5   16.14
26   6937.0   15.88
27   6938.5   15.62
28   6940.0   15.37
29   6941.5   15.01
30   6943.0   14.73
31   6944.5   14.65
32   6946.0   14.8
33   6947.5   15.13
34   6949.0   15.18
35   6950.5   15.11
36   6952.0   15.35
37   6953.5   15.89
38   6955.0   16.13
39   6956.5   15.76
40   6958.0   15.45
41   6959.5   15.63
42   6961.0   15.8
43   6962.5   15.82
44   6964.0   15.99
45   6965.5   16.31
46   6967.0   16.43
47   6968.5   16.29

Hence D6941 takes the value 15.2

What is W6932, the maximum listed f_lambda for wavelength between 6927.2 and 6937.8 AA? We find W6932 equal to 16.46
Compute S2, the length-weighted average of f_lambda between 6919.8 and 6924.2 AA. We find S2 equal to 16.8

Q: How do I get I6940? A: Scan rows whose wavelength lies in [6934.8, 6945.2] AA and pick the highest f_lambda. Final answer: 16.14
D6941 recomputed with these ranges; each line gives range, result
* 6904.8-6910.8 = 16.1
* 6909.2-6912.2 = 16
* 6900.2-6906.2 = 16.3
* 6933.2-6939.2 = 16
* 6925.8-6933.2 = 16.4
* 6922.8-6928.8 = 16.9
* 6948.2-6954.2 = 15.4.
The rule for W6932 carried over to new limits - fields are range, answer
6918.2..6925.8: 17.2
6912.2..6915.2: 16.51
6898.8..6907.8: 16.41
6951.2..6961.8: 16.13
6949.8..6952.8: 15.35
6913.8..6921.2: 16.59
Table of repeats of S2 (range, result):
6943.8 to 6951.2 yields 15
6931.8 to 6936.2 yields 16.3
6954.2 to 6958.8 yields 15.8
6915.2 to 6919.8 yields 16.5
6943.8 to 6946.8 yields 14.7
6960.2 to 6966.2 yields 16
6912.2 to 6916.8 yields 16.5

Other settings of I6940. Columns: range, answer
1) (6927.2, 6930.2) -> 16.32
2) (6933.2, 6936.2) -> 16.28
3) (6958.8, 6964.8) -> 15.99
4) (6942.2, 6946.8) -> 14.8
